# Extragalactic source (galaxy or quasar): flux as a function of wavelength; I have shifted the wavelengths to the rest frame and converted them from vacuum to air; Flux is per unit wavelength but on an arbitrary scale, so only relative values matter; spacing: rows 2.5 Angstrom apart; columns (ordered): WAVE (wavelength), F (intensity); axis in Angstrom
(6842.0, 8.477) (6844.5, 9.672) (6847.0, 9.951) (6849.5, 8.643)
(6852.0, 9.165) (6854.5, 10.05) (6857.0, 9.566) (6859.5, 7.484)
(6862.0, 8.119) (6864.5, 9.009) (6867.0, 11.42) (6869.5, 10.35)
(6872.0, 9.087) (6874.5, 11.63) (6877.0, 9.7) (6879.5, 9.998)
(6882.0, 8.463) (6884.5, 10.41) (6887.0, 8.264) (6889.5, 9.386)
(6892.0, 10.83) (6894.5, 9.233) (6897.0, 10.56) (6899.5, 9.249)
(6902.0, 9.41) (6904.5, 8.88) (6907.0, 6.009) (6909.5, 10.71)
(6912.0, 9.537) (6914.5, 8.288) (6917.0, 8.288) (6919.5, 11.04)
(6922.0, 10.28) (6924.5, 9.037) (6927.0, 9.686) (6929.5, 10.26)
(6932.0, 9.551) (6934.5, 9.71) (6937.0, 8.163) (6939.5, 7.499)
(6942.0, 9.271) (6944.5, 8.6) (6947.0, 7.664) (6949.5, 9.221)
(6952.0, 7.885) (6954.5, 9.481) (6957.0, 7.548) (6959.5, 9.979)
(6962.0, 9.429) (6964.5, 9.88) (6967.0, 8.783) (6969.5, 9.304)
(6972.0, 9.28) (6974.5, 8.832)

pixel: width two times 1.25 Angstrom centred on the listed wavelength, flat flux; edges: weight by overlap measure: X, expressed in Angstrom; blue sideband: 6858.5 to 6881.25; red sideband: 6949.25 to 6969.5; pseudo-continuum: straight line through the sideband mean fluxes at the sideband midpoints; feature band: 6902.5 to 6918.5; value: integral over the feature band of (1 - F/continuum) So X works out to 1.1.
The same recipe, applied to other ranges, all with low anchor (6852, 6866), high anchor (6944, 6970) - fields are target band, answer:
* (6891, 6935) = -2.8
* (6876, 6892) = -1.0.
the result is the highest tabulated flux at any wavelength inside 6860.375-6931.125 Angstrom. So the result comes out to 11.63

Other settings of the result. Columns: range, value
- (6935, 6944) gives 9.271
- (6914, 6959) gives 11.04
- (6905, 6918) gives 10.71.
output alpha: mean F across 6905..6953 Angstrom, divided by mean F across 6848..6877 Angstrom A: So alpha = 0.94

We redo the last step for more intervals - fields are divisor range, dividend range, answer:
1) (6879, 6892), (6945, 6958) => 0.89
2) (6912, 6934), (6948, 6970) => 0.94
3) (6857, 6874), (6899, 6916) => 0.94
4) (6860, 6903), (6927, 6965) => 0.92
